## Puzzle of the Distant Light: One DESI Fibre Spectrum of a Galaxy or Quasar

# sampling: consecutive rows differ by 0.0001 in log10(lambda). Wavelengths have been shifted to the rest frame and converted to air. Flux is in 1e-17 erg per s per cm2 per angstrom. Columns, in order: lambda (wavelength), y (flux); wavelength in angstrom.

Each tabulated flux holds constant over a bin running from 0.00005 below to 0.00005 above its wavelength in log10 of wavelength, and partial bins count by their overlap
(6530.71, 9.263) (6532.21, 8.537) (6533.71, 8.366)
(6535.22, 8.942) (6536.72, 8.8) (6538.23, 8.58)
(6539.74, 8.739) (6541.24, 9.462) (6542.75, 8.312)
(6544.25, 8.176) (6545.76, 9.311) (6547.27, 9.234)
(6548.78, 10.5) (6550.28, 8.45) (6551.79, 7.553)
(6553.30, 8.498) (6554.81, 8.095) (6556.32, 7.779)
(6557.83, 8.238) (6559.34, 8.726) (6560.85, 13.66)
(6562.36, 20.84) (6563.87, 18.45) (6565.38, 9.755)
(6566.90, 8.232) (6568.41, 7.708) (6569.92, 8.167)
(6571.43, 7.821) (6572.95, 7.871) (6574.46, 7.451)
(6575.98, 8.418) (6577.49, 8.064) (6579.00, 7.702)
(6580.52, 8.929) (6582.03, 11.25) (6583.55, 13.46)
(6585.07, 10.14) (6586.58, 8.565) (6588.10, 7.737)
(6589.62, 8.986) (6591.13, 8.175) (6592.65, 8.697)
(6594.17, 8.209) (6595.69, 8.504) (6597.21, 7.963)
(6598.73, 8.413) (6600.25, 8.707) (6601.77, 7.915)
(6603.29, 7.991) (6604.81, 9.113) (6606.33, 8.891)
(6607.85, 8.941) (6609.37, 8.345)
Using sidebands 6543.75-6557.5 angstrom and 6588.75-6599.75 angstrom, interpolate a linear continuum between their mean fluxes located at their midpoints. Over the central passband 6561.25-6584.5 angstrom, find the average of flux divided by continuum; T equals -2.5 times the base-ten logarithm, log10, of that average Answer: -0.21 mag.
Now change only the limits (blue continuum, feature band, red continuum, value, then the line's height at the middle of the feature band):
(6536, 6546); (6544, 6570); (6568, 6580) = -0.22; 8.34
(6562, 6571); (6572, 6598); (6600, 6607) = 0.14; 10.1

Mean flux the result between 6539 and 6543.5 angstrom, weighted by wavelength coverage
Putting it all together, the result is 8.85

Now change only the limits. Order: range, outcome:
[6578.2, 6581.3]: 8.35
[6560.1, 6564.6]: 17.7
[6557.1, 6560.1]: 8.5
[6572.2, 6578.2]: 7.95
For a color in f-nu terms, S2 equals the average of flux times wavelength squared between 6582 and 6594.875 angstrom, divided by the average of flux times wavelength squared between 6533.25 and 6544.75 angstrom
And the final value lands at 1.1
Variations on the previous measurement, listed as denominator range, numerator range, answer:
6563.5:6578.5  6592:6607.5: 0.95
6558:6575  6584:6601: 0.81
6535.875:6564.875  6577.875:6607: 0.89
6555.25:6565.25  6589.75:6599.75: 0.67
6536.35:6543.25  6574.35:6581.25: 0.94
